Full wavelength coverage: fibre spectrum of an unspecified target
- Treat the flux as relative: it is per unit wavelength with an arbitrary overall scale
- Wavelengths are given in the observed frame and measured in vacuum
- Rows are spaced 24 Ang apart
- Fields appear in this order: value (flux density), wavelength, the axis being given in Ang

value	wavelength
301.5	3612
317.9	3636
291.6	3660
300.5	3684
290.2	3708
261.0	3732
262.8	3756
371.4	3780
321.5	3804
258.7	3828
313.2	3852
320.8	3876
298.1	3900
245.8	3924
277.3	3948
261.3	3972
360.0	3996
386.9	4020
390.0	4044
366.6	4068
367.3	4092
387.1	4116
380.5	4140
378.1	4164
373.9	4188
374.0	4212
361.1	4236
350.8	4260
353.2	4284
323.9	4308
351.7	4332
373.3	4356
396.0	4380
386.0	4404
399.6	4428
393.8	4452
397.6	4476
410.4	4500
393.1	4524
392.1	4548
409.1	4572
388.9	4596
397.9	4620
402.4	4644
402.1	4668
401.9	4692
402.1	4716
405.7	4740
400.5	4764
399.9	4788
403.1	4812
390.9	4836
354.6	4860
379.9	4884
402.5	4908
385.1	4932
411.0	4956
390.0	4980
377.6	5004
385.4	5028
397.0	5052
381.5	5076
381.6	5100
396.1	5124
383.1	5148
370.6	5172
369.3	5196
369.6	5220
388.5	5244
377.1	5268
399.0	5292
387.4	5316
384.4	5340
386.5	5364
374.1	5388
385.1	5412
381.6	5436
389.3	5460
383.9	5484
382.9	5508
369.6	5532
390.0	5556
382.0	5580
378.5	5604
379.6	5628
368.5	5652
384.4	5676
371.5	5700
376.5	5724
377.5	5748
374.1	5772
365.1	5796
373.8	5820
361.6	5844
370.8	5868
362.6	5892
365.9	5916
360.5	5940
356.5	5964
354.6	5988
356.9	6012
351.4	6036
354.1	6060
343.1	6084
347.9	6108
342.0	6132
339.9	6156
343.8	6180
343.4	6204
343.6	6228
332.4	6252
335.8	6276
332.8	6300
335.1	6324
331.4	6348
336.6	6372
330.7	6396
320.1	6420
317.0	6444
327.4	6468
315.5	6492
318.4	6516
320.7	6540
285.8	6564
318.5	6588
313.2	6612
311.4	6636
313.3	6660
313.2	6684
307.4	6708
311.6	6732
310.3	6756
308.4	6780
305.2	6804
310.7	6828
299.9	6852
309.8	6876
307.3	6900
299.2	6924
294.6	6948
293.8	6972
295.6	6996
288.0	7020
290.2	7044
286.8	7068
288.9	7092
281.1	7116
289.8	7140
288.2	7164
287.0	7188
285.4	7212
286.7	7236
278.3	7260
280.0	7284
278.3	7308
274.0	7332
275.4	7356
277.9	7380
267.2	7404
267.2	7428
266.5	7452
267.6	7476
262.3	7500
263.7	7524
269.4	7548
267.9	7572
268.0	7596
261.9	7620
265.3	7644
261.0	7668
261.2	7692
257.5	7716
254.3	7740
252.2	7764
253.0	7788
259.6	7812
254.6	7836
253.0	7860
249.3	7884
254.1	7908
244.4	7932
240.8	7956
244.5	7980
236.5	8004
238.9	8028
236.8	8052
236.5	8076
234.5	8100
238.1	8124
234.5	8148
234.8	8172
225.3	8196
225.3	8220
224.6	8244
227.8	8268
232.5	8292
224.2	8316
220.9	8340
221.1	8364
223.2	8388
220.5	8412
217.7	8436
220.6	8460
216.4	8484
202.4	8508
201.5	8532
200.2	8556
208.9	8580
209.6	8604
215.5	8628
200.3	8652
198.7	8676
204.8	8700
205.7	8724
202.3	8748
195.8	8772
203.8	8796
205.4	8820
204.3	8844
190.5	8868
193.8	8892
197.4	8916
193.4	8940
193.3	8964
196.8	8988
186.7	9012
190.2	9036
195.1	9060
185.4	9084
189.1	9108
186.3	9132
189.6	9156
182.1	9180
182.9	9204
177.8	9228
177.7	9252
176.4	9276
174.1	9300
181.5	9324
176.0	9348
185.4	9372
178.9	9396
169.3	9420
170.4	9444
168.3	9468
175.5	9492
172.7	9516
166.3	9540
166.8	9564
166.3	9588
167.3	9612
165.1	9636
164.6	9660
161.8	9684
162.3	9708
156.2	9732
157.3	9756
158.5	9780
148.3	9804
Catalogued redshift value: 0.000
